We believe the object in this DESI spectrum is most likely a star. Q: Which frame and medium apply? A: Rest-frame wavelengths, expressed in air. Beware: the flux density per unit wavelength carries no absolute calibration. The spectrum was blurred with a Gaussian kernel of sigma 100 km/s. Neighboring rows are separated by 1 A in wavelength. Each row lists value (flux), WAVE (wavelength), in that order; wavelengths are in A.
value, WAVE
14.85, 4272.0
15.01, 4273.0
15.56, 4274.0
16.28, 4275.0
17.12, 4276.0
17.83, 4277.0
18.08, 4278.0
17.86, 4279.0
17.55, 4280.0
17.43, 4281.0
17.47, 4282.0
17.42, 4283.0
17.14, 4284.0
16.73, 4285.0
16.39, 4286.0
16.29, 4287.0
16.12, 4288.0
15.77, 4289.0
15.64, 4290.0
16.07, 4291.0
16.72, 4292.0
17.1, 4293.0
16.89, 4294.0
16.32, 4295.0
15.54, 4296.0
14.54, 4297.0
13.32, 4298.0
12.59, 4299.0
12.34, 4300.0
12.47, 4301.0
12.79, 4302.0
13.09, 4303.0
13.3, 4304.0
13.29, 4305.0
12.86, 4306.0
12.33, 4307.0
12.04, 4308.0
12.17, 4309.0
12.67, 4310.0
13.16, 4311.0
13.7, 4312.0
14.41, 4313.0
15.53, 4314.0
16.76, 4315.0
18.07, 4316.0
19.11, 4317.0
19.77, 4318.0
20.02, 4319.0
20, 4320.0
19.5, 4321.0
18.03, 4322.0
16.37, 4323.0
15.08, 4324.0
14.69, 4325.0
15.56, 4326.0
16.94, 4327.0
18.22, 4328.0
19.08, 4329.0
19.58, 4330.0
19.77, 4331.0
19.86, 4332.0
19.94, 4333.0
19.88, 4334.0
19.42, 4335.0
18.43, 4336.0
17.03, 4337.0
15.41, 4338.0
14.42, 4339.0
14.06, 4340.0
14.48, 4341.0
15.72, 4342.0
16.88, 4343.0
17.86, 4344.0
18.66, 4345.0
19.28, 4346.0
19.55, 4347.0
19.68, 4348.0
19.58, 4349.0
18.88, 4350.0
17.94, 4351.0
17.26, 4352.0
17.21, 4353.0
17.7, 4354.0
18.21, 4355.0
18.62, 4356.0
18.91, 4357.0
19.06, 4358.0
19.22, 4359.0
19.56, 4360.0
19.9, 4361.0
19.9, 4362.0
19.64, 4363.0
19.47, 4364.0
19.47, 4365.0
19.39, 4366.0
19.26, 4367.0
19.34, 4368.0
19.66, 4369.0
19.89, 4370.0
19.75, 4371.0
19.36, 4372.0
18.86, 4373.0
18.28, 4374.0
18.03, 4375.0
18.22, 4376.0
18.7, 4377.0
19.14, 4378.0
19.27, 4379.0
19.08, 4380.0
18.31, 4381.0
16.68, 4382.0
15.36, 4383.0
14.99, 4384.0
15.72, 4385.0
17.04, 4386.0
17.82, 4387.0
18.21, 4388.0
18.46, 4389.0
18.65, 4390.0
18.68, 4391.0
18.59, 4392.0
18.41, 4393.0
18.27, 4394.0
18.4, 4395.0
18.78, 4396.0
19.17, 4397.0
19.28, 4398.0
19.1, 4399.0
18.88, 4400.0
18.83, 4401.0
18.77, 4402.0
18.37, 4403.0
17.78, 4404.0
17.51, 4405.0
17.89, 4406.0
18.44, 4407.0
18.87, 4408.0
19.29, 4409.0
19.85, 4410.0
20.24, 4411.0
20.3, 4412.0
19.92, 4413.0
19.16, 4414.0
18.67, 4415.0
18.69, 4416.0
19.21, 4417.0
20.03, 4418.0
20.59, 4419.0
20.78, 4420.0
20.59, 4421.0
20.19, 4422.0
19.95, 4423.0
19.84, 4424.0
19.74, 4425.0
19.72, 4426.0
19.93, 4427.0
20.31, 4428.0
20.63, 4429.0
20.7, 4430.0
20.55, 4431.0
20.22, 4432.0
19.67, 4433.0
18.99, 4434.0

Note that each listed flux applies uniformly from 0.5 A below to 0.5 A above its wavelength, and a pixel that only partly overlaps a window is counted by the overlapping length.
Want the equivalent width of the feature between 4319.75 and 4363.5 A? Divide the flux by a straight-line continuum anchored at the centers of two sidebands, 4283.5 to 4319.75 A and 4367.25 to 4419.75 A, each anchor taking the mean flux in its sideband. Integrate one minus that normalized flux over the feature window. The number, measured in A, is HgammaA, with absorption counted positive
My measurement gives -3.7 A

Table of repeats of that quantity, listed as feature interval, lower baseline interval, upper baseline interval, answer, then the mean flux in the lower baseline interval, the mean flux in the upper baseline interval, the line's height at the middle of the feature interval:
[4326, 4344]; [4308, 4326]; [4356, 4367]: -0.04 A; 16.3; 19.4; 17.5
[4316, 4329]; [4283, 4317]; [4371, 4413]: -1.81 A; 14.8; 18.4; 15.7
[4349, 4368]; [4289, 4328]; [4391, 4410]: -1.97 A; 15.3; 18.6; 17.1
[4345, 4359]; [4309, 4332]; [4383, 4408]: -0.91 A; 17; 18.1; 17.5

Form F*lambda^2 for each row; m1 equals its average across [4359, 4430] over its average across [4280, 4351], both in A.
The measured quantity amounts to 1.2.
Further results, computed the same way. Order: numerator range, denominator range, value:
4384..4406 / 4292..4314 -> 1.38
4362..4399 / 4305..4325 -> 1.21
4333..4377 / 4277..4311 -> 1.26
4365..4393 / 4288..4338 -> 1.18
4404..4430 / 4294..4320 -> 1.41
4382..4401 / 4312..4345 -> 1.06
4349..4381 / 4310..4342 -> 1.12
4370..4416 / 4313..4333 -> 1.06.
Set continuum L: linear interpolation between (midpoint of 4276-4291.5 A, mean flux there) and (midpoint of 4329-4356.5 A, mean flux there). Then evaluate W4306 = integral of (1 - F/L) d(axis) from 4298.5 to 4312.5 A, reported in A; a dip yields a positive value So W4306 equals 3.7 A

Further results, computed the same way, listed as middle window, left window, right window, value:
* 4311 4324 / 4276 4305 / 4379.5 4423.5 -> -0.7 A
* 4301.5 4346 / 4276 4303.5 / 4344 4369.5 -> 2.8 A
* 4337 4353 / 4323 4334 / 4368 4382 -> 0.8 A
